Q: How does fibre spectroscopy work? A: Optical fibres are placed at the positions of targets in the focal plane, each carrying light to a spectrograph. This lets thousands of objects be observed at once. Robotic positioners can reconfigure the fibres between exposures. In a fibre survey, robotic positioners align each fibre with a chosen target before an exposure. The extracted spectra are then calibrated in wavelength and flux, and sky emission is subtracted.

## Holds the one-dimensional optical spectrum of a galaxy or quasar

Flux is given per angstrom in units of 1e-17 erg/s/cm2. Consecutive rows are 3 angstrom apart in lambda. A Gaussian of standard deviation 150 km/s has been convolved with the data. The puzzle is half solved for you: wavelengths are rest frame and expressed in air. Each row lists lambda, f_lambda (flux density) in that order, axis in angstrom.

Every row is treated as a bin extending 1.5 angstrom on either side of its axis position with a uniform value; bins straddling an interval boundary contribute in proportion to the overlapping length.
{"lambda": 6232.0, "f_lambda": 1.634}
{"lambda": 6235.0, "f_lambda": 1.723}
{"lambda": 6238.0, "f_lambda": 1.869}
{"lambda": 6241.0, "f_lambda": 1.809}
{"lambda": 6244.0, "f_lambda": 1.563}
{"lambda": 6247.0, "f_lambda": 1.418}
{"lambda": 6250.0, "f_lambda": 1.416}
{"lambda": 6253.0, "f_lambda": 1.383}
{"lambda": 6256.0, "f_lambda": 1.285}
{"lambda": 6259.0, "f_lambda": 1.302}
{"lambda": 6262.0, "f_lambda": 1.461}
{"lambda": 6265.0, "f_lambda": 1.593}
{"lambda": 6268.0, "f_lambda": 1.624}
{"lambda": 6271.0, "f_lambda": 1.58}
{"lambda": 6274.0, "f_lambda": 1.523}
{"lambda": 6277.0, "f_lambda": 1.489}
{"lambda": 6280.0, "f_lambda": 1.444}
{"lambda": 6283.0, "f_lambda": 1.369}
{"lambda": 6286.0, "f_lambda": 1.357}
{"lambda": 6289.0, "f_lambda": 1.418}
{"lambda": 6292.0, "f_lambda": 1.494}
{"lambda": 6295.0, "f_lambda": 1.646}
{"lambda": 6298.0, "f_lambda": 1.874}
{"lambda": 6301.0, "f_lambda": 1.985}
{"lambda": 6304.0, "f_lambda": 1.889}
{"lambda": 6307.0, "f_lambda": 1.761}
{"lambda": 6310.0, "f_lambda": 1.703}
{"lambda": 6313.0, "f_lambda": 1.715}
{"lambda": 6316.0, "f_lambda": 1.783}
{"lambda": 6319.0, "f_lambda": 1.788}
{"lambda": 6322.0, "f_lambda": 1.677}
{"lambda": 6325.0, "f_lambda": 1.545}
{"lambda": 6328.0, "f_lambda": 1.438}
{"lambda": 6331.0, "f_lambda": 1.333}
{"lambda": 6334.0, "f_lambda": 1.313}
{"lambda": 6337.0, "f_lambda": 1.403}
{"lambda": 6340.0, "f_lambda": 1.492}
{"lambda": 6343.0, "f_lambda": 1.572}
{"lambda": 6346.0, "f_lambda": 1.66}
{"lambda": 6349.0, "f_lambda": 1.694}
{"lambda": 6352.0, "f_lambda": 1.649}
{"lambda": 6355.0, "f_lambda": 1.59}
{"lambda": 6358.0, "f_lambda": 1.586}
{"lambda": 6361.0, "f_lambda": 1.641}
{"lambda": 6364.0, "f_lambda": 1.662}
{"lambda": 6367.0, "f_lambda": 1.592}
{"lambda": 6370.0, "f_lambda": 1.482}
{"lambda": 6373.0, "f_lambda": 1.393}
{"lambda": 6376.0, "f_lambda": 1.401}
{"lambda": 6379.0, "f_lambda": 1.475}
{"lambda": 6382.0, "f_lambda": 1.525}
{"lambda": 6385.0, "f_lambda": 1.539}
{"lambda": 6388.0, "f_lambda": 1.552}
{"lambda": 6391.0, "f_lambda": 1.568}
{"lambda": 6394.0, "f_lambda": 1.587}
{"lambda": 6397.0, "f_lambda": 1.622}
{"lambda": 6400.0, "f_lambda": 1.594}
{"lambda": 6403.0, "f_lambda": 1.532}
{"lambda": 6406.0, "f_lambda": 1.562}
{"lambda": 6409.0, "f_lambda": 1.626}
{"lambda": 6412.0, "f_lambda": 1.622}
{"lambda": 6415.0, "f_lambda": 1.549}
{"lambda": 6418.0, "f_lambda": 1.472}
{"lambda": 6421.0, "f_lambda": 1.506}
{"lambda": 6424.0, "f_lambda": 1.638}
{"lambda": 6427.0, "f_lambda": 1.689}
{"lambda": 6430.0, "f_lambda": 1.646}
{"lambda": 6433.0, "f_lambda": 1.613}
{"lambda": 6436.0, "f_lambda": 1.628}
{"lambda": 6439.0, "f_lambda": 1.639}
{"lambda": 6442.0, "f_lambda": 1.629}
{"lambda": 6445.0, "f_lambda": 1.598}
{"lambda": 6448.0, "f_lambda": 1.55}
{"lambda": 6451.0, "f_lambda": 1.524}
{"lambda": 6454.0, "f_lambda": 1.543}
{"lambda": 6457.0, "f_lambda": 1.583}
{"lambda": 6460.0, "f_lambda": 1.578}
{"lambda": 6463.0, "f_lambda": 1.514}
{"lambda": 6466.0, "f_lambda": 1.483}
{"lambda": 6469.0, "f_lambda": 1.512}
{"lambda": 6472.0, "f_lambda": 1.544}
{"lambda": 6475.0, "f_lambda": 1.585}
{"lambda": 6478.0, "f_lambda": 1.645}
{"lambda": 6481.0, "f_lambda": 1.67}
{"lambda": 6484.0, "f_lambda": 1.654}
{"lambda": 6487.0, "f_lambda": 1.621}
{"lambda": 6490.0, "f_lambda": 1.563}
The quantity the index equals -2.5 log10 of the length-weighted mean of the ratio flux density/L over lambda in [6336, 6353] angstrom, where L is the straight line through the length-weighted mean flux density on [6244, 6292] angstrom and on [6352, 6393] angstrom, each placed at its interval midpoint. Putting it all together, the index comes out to -0.044 mag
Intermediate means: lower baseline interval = 1.45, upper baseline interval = 1.54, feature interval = 1.58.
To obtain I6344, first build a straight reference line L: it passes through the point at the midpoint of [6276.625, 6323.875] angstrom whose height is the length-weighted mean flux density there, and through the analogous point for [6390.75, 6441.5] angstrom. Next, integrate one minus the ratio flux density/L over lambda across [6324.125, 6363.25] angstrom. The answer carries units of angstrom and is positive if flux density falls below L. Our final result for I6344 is 2.3 angstrom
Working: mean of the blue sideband 1.65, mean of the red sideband 1.6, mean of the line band 1.53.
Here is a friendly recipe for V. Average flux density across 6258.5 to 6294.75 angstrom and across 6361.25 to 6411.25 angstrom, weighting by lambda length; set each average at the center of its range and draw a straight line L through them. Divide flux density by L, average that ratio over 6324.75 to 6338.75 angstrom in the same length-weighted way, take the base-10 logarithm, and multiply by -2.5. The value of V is 0.09 mag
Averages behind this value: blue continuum 1.48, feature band 1.4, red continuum 1.55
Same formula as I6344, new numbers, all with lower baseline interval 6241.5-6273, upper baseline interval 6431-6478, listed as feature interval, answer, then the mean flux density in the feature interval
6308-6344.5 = -1.41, 1.57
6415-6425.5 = 0.10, 1.54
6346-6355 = -0.80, 1.66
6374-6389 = 0.42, 1.49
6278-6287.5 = 0.59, 1.4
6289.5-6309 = -3.38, 1.75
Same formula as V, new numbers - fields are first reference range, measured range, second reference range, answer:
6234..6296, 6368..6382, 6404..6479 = 0.07 mag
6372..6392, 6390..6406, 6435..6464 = -0.05 mag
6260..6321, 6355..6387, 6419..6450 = 0.06 mag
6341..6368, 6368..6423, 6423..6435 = 0.07 mag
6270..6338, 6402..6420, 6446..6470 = 0.00 mag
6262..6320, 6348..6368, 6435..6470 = -0.02 mag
